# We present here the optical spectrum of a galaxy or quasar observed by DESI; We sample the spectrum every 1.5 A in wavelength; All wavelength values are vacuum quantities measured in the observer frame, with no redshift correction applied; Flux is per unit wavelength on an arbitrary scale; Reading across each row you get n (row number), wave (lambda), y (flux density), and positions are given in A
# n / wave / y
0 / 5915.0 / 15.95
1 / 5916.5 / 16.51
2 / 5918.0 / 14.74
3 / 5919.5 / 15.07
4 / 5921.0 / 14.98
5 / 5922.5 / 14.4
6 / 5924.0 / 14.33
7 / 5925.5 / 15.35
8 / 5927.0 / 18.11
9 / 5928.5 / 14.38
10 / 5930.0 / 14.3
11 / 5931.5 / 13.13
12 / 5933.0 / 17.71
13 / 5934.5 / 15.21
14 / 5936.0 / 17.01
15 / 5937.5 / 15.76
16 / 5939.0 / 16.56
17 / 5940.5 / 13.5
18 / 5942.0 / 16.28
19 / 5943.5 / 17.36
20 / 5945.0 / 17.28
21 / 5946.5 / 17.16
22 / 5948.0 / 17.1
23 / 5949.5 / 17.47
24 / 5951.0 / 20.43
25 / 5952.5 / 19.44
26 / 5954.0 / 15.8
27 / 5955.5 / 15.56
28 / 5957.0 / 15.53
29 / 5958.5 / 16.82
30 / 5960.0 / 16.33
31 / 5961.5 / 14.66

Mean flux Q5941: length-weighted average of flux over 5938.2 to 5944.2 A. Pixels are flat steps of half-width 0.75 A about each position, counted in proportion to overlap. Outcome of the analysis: 15.9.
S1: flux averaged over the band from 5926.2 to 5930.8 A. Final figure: 15.6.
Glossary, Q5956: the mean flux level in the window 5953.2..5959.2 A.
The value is 15.9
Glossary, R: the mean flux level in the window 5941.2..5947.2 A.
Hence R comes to 17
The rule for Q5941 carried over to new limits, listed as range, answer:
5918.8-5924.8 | 14.7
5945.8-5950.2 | 17.2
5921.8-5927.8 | 15.5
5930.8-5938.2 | 15.8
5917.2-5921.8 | 14.9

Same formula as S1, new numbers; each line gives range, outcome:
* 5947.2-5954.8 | 18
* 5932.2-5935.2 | 16.4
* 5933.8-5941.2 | 15.6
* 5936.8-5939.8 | 16.1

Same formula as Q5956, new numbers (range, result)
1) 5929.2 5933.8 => 15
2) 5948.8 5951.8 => 19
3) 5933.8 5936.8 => 16.1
